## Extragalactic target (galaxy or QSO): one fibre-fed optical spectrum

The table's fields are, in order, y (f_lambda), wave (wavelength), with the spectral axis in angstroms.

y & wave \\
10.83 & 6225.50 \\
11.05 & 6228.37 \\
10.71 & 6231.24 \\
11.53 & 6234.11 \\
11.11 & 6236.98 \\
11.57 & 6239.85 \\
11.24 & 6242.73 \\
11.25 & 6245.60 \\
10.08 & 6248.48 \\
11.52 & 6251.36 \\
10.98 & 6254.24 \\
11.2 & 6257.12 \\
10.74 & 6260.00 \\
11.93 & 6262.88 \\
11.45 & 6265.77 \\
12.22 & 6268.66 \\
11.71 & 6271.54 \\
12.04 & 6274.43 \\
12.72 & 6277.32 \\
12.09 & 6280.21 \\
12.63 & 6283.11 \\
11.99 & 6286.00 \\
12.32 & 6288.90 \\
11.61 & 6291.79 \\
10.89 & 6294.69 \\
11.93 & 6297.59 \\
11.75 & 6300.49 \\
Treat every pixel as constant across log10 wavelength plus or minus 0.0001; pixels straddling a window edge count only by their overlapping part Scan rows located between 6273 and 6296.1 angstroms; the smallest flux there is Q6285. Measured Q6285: 10.89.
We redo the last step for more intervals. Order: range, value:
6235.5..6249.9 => 10.08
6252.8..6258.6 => 10.98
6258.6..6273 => 10.74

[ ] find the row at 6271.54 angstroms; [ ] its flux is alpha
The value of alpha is 11.71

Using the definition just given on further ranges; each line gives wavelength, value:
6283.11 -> 12.63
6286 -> 11.99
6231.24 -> 10.71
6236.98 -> 11.11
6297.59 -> 11.93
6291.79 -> 11.61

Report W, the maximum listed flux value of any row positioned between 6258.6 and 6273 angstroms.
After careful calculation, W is 12.22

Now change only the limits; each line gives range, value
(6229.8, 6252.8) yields 11.57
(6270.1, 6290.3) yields 12.72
